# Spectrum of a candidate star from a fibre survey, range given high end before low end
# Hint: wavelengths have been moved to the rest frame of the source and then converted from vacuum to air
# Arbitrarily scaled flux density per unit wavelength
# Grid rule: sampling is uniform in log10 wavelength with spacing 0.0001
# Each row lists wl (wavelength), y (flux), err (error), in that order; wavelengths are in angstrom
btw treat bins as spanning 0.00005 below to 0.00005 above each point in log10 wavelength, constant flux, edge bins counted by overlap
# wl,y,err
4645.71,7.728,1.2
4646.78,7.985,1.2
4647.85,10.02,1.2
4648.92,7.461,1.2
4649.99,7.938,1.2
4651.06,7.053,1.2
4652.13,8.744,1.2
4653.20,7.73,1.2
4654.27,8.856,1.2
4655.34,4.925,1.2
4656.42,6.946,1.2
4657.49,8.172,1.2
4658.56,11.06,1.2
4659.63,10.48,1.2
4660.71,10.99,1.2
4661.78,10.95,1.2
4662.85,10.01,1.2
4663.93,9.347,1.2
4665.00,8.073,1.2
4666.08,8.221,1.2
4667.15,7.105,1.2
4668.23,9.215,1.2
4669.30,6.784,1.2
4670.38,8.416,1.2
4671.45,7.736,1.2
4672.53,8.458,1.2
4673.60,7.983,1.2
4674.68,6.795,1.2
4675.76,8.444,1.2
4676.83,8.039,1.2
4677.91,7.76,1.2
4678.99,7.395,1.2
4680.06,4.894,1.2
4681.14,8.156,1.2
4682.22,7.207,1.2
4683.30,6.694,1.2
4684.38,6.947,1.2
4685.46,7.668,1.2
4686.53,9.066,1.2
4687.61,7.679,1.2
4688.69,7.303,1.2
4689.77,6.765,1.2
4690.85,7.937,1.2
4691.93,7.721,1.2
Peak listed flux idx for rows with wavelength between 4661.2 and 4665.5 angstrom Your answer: 10.95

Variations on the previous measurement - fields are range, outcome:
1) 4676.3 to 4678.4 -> 8.039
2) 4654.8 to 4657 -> 6.946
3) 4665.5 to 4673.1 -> 9.215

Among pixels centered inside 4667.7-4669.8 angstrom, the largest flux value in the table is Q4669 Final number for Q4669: 9.215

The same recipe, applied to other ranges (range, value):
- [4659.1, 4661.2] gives 10.99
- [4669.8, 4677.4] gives 8.458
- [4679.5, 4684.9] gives 8.156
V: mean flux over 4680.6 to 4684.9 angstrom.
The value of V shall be 7.24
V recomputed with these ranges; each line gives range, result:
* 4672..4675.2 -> 7.75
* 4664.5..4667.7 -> 7.78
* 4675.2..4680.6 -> 7.31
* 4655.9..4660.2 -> 9.19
